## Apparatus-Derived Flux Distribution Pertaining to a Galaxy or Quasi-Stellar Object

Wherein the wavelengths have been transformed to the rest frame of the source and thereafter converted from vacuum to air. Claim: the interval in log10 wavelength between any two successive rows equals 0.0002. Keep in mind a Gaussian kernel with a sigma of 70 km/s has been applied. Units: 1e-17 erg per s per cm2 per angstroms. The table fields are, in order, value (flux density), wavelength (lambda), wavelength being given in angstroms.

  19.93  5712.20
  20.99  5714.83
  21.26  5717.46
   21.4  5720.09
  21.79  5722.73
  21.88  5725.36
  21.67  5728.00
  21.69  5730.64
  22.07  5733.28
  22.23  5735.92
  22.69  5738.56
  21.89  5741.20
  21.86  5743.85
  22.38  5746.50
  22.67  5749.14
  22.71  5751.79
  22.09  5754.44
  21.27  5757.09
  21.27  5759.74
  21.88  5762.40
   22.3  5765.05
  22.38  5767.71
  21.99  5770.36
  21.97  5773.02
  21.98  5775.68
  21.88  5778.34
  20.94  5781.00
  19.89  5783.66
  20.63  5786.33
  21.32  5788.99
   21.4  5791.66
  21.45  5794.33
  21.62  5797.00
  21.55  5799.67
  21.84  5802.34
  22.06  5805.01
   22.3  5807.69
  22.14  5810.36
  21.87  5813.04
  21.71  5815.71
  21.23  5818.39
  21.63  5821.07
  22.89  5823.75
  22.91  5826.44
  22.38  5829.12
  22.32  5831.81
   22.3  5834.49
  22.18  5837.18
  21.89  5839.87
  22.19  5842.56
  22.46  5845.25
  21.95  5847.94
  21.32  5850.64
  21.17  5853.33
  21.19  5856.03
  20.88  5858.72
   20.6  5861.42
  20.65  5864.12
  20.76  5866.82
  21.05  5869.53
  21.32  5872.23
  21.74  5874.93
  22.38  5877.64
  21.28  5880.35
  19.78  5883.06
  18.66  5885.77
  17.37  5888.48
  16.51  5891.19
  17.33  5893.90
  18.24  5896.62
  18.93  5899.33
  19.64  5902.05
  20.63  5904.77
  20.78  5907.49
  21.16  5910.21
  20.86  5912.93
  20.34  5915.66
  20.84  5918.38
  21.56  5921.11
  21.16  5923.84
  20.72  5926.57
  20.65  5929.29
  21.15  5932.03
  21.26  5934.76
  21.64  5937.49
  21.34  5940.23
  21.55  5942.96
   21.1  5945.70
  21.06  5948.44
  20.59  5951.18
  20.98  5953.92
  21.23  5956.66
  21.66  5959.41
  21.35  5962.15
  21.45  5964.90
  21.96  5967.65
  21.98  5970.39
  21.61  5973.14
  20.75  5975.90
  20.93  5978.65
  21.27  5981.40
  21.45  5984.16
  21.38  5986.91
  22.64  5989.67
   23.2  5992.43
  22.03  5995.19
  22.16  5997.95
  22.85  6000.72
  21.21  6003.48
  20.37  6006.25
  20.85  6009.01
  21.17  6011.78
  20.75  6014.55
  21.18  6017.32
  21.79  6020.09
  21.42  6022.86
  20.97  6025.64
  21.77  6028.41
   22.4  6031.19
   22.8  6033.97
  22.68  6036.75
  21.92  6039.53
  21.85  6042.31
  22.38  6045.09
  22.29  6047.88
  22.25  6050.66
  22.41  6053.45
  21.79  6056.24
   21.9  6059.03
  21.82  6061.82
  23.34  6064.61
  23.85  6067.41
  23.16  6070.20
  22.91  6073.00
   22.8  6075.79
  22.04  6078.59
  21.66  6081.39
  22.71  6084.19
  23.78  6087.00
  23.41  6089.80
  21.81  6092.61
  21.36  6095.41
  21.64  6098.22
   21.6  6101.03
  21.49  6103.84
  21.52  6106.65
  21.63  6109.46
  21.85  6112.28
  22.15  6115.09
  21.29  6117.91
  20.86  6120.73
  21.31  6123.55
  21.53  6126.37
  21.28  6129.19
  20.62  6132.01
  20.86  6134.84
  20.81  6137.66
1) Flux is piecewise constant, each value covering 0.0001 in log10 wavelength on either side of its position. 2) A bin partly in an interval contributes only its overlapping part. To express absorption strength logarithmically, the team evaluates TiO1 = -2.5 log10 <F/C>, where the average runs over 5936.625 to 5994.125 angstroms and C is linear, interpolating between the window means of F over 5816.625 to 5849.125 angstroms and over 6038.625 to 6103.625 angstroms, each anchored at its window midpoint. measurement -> 0.04 mag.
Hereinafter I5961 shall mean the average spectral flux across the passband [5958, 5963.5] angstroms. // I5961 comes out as 21.5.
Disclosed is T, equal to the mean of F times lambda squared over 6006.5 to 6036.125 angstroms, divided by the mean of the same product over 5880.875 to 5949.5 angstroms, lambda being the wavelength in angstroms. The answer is 1.1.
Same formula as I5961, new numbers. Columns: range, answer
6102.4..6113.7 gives 21.6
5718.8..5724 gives 21.6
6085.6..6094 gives 23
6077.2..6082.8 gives 21.9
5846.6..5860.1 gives 21.3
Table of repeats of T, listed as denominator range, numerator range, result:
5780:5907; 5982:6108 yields 1.12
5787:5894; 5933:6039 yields 1.06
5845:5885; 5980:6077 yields 1.10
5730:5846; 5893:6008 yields 1.02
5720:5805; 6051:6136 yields 1.13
